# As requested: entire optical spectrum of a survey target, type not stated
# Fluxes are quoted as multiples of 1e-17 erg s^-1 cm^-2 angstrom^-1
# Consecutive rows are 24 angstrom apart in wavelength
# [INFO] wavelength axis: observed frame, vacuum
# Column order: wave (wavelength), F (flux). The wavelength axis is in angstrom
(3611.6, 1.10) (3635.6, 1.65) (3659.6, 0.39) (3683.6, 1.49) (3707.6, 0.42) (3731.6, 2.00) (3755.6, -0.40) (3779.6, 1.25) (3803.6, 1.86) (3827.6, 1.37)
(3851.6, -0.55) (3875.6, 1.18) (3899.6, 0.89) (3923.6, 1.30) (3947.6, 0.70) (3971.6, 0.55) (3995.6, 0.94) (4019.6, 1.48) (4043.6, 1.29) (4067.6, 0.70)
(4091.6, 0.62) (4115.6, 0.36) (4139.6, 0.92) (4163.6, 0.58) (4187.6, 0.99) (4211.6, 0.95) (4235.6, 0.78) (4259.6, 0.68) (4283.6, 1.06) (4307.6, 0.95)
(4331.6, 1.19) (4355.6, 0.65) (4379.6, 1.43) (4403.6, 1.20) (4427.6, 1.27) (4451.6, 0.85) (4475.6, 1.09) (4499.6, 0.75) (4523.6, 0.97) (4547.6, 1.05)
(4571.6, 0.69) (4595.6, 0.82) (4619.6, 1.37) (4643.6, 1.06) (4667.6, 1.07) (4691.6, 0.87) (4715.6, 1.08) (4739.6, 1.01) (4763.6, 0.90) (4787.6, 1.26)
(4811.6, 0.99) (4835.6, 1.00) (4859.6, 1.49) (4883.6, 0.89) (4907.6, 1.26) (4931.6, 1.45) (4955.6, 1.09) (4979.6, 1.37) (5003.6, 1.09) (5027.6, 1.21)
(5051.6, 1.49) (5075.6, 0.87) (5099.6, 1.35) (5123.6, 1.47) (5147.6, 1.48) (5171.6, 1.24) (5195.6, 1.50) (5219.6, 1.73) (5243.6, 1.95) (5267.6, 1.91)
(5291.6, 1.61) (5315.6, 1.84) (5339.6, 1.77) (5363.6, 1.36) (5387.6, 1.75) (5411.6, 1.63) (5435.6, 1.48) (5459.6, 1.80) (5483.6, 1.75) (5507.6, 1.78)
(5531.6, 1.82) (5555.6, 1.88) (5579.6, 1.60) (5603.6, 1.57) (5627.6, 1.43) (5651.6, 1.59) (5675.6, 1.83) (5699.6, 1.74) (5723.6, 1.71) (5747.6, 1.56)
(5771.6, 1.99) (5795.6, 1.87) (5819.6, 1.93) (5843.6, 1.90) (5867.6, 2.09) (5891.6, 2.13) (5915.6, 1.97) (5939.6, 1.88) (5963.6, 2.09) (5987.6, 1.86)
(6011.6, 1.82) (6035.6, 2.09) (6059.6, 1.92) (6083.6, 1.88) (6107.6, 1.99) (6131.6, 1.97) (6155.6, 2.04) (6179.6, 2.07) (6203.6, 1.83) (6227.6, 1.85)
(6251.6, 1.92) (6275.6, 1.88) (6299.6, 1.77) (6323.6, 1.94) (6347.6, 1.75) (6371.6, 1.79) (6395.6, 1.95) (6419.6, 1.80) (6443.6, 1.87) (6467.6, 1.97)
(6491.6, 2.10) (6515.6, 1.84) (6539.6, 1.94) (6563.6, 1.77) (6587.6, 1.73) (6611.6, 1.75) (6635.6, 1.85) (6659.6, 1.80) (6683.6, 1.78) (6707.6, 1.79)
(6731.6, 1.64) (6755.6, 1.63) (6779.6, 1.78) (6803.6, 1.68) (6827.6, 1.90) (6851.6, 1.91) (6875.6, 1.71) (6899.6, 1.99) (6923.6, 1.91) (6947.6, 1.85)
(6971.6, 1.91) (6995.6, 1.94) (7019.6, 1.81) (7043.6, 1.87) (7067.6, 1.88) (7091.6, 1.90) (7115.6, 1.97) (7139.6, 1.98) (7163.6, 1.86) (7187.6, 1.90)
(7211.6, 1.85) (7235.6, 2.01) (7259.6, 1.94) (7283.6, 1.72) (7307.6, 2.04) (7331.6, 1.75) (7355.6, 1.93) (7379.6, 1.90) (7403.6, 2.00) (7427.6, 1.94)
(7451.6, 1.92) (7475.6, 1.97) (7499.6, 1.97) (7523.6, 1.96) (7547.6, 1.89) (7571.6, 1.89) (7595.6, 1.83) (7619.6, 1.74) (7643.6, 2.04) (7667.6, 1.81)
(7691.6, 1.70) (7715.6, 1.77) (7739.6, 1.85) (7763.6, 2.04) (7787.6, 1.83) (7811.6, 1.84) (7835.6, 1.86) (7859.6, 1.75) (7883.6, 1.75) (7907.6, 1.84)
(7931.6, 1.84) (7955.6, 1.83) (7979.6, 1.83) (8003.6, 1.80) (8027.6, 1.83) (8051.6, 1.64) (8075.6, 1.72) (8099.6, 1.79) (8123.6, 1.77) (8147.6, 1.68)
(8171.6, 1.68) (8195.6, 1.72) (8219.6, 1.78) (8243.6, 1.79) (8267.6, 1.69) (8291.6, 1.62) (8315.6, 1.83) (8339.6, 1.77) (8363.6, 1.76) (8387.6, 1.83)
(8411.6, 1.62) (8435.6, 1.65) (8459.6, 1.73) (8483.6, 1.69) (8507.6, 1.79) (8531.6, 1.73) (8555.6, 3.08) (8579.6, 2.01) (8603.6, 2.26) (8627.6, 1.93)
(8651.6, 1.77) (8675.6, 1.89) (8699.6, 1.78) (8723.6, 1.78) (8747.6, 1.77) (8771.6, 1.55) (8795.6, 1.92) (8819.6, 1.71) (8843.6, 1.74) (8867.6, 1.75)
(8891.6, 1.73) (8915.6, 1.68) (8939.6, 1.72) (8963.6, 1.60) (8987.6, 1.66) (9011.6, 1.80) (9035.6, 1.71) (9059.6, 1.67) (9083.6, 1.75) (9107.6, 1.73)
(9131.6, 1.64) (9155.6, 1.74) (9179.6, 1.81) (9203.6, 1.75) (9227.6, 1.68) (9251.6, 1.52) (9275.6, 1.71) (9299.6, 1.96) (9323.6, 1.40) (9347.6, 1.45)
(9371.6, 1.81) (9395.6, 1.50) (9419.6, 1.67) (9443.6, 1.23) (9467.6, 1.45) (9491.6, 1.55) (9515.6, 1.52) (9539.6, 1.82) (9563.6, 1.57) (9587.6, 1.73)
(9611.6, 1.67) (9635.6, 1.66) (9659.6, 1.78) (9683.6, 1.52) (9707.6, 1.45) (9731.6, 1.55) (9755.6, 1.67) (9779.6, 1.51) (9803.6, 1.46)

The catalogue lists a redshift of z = 0.30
